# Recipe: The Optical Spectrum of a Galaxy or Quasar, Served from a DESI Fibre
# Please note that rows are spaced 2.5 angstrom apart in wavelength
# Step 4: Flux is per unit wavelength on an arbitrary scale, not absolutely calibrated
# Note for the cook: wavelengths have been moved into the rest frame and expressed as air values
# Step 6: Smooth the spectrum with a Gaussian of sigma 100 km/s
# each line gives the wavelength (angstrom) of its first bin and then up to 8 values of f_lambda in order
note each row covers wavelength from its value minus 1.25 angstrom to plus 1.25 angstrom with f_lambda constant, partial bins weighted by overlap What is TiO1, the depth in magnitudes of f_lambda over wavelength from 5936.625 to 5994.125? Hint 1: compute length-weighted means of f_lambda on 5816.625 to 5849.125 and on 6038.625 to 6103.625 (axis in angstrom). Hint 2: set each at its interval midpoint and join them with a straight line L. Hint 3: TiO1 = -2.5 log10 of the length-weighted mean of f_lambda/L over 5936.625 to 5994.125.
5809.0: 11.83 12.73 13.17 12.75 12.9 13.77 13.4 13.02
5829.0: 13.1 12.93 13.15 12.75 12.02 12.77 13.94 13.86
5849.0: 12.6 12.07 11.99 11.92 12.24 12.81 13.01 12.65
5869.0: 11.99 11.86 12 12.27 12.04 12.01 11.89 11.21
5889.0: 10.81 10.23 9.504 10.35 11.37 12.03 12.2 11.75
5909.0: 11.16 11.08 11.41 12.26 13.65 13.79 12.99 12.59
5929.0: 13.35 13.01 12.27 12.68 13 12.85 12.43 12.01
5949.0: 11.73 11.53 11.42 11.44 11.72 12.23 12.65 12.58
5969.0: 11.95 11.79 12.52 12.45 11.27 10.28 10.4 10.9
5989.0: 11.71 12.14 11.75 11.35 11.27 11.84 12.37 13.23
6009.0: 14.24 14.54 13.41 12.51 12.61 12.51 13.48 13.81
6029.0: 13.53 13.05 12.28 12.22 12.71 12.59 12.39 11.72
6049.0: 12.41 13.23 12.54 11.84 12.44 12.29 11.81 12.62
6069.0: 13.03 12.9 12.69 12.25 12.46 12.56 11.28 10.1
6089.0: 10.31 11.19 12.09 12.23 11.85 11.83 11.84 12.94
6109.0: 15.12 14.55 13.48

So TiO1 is 0.06 mag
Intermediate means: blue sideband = 13.1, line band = 11.9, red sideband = 12.1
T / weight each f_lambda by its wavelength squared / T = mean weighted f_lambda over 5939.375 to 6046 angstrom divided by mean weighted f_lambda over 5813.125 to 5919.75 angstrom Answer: 1.05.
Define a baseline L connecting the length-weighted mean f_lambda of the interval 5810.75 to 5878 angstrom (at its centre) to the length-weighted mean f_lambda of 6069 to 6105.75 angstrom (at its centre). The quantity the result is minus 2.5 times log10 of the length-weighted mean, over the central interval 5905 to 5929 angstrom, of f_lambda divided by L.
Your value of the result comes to 0.01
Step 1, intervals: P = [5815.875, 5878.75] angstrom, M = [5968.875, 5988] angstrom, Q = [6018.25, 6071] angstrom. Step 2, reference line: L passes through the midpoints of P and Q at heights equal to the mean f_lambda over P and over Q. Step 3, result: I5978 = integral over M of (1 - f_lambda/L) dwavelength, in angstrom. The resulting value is 1.86 angstrom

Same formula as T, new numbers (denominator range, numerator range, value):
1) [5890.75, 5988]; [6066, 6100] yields 1.05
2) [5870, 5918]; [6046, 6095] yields 1.12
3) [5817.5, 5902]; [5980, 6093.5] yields 1.06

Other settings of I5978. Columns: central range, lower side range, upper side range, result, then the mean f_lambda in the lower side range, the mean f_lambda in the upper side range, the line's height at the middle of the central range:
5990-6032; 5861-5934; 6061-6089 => -2.58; 12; 12.1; 12.1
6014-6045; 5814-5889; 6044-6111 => -1.32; 12.6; 12.2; 12.3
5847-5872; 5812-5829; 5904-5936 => 0.96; 13.1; 12.4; 12.9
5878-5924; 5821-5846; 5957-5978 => 3.65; 13.1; 12.2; 12.6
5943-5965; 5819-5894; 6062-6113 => 0.80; 12.4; 12.3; 12.3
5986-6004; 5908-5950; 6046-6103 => 0.96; 12.5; 12.1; 12.3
